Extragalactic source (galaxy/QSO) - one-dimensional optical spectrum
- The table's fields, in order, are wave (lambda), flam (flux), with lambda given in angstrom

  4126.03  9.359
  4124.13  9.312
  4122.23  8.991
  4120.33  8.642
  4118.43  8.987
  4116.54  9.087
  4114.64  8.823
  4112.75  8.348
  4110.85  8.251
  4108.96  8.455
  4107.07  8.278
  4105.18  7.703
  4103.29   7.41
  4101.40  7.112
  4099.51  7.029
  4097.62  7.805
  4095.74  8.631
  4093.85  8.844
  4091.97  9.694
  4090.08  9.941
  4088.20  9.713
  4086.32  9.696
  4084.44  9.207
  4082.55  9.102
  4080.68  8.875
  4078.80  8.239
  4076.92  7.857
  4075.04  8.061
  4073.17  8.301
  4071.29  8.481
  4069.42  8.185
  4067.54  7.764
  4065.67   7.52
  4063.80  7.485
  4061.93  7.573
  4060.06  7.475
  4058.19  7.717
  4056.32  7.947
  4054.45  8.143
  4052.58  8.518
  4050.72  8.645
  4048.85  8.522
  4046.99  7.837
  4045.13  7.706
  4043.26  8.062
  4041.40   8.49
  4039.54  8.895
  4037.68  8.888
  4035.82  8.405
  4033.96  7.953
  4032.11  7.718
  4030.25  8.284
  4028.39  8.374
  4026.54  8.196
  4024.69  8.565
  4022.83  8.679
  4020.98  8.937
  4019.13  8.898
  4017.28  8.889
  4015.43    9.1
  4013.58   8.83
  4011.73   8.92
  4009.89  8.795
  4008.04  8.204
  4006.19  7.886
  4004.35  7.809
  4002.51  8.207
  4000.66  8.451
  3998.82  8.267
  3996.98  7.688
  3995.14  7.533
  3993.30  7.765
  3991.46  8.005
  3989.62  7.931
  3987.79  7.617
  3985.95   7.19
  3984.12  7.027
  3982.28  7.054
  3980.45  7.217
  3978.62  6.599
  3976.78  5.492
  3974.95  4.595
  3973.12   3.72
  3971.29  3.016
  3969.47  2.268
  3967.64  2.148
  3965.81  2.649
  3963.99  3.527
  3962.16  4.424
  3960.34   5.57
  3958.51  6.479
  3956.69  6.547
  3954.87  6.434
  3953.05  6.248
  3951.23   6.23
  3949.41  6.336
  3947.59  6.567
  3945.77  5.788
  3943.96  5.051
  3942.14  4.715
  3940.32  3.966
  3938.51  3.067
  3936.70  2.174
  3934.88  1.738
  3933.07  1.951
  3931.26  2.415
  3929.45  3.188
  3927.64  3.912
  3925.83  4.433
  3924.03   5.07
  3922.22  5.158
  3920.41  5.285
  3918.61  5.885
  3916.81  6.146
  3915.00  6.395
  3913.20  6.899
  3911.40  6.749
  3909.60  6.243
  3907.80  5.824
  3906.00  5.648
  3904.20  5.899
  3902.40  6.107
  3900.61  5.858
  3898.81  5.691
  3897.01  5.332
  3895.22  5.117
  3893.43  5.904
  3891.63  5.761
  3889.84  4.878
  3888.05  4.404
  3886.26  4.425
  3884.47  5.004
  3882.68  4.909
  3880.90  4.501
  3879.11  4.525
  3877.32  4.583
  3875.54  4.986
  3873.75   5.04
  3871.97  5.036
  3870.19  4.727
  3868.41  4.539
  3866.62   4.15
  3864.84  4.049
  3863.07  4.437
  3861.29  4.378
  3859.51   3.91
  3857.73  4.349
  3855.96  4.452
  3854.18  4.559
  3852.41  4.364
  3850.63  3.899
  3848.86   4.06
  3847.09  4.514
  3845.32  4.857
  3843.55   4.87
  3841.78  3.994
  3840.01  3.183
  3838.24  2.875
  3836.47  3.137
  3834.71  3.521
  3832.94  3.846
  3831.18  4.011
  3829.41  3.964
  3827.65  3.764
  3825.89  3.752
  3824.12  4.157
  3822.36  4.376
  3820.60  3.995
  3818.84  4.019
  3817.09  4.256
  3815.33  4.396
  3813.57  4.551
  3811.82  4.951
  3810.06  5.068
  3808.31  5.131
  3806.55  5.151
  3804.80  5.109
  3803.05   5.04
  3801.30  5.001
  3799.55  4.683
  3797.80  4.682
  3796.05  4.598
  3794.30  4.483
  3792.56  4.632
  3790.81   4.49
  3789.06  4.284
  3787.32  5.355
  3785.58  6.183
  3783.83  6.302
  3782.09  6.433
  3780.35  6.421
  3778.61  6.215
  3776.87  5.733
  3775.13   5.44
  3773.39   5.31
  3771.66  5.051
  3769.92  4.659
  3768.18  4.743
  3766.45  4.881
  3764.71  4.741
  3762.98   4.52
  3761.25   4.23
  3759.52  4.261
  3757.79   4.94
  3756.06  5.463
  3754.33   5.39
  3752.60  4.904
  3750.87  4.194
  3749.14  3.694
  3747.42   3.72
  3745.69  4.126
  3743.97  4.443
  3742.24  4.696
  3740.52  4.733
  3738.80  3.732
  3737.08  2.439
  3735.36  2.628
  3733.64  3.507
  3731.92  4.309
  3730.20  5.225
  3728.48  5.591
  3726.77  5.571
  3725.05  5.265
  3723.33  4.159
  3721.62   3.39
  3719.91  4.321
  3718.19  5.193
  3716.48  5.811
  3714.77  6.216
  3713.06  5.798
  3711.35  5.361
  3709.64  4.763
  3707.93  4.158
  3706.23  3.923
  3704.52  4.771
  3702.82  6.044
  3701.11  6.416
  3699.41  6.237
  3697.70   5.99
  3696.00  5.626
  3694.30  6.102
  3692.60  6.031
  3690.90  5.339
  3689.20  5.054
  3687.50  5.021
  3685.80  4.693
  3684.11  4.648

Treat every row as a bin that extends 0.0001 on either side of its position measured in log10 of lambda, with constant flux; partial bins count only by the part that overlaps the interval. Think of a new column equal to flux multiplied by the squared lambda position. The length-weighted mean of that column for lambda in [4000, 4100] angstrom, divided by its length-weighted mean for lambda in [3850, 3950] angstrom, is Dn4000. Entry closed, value 1.88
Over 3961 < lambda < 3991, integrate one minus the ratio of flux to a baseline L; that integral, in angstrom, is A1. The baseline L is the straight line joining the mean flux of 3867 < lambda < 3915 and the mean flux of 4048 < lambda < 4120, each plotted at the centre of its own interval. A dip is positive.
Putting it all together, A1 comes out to 6.73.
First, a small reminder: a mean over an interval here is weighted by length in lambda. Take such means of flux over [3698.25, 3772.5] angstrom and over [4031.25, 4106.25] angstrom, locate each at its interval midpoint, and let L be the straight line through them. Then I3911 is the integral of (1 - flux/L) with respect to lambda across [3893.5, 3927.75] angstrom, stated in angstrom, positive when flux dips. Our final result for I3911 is 4.5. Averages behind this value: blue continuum 4.71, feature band 5.71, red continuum 8.28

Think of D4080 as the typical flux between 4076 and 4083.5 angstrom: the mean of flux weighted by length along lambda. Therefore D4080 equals 8.52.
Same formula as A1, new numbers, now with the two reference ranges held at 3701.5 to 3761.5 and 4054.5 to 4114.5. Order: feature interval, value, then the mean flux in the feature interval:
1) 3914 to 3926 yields 1.85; 5.56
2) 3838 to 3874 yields 9.77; 4.31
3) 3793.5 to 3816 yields 2.25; 4.84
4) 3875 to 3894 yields 4.07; 4.88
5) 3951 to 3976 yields 8.88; 4.52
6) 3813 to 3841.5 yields 8.87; 3.86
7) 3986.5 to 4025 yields -4.36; 8.32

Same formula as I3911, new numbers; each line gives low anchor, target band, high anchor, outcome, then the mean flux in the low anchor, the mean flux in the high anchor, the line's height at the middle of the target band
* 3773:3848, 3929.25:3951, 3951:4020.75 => 7.7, 4.66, 6.7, 6.17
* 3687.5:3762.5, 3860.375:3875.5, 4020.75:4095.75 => 4.3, 4.83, 8.41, 6.37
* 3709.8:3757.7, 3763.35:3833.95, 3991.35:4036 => 7.6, 4.59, 8.34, 5.46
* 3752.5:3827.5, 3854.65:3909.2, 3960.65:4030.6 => 8.4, 4.92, 7.01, 5.85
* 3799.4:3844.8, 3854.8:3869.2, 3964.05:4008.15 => 1.4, 4.26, 6.35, 4.77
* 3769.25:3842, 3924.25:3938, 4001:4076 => 7.6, 4.67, 8.27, 6.61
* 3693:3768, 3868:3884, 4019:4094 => 4.1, 4.78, 8.42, 6.4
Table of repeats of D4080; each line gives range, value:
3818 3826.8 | 4.06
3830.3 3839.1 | 3.48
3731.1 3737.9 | 3.22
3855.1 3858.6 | 4.41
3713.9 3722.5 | 4.99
